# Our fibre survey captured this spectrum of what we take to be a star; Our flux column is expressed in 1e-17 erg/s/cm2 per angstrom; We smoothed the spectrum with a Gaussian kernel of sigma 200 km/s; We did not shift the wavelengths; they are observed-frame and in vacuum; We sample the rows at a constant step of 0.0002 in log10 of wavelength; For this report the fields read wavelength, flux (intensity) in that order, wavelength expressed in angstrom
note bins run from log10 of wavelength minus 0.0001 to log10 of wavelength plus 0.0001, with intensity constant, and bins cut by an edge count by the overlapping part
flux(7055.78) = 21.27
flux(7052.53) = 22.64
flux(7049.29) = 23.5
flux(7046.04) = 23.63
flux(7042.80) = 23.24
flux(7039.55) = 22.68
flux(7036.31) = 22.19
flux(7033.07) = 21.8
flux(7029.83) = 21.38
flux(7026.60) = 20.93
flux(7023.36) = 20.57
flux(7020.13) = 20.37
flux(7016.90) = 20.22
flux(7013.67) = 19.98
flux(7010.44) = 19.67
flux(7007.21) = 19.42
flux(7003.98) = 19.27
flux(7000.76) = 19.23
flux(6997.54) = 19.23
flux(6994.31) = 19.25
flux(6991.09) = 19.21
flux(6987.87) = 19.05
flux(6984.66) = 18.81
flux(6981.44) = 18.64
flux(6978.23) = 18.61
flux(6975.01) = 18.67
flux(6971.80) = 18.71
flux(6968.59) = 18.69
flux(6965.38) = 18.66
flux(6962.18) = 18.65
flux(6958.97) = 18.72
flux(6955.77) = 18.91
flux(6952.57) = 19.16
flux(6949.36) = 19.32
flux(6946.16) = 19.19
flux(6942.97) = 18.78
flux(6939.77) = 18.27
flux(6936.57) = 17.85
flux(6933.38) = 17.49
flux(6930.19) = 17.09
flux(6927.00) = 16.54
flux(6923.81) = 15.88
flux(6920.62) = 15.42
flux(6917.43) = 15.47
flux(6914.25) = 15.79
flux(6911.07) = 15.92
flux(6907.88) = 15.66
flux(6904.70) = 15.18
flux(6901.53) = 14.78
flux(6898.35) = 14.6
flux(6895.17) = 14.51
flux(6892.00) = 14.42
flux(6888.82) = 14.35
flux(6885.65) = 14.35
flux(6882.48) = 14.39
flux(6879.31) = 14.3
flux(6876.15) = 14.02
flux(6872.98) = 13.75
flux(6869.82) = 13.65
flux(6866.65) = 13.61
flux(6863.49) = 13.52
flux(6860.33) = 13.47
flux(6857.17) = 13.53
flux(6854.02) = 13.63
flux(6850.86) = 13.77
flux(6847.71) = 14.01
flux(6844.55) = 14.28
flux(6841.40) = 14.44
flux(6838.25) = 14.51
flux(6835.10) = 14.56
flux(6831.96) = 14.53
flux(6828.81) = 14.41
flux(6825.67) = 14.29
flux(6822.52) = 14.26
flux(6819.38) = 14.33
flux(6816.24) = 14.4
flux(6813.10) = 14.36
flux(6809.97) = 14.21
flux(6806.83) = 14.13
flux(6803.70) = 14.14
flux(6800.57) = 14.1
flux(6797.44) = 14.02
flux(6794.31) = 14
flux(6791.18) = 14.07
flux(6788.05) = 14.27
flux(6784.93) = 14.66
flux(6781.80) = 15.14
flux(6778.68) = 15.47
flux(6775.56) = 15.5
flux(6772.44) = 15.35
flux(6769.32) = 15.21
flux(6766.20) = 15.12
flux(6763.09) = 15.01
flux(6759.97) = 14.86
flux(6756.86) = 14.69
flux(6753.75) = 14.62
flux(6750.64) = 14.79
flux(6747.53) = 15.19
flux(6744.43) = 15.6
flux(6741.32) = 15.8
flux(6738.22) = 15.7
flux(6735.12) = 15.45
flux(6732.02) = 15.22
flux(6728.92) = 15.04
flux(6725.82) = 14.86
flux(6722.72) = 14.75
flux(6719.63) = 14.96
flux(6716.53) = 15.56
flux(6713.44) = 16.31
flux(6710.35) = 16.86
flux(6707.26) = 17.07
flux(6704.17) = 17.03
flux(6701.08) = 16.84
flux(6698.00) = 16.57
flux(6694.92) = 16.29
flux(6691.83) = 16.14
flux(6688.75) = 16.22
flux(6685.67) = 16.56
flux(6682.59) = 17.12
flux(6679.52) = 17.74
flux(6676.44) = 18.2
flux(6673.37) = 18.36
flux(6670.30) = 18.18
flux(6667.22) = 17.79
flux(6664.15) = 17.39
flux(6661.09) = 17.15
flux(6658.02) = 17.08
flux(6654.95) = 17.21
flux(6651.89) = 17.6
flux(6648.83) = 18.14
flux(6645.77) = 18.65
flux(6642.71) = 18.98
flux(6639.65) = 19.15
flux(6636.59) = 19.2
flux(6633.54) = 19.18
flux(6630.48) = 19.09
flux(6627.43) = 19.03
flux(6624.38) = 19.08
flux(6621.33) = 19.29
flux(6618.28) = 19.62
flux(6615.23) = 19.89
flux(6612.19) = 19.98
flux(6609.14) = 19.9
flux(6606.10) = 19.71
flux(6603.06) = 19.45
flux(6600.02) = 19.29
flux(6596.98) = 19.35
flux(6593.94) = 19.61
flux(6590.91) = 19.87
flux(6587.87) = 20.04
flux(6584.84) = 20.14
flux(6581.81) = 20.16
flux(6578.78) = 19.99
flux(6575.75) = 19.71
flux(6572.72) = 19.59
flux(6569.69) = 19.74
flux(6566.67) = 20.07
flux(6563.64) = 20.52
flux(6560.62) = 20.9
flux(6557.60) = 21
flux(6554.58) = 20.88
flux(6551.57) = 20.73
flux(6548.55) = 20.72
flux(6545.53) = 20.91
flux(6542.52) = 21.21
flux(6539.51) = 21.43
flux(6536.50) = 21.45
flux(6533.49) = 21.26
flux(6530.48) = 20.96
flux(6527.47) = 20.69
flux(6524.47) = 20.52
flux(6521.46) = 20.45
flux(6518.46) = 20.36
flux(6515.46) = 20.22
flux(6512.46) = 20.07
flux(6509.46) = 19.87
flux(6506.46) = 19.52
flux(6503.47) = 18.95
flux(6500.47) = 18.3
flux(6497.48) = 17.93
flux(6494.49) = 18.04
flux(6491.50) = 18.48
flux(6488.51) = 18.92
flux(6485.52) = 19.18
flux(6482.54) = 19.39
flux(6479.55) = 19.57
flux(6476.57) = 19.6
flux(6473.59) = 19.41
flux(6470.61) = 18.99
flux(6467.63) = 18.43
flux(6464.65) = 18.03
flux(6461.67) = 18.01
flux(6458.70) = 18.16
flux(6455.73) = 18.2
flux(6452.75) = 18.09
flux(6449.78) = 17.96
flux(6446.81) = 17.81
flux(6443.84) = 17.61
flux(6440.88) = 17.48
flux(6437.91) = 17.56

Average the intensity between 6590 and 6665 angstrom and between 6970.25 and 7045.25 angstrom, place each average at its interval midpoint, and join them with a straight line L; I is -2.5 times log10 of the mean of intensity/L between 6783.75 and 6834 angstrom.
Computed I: 0.34 mag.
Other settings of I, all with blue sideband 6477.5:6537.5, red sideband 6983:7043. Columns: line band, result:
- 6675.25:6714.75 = 0.18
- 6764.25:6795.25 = 0.32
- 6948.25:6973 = 0.08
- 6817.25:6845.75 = 0.36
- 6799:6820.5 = 0.37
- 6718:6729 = 0.32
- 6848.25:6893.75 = 0.40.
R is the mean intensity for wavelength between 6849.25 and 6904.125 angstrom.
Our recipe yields 14.1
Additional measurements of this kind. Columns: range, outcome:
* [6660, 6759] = 16.2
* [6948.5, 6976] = 18.8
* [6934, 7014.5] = 18.9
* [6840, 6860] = 13.9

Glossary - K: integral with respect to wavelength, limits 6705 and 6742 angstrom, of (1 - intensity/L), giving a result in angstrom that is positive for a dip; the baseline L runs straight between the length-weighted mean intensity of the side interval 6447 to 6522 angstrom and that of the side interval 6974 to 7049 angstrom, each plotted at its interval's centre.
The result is 7.4 angstrom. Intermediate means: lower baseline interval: 18.9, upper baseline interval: 20.3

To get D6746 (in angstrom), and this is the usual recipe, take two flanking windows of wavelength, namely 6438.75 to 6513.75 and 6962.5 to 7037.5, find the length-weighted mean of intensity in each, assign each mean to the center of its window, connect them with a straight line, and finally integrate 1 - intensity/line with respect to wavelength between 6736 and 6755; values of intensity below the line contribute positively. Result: 3.8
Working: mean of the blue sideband 18.6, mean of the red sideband 19.6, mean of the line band 15.3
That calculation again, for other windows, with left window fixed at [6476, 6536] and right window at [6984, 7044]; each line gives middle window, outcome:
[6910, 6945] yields 5.9 angstrom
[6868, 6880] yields 3.7 angstrom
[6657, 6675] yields 2.0 angstrom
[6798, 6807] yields 2.7 angstrom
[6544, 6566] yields -1.2 angstrom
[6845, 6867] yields 7.0 angstrom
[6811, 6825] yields 4.0 angstrom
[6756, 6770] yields 3.5 angstrom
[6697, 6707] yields 1.5 angstrom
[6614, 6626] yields 0.2 angstrom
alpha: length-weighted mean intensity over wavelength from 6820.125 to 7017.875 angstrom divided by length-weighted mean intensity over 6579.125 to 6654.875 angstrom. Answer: 0.9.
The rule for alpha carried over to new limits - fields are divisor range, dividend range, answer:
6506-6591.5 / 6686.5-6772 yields 0.76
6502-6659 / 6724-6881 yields 0.73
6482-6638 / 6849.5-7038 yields 0.87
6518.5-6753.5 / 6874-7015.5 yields 0.94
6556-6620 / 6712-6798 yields 0.76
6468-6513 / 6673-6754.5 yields 0.84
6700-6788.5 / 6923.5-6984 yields 1.19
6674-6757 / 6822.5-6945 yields 0.94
